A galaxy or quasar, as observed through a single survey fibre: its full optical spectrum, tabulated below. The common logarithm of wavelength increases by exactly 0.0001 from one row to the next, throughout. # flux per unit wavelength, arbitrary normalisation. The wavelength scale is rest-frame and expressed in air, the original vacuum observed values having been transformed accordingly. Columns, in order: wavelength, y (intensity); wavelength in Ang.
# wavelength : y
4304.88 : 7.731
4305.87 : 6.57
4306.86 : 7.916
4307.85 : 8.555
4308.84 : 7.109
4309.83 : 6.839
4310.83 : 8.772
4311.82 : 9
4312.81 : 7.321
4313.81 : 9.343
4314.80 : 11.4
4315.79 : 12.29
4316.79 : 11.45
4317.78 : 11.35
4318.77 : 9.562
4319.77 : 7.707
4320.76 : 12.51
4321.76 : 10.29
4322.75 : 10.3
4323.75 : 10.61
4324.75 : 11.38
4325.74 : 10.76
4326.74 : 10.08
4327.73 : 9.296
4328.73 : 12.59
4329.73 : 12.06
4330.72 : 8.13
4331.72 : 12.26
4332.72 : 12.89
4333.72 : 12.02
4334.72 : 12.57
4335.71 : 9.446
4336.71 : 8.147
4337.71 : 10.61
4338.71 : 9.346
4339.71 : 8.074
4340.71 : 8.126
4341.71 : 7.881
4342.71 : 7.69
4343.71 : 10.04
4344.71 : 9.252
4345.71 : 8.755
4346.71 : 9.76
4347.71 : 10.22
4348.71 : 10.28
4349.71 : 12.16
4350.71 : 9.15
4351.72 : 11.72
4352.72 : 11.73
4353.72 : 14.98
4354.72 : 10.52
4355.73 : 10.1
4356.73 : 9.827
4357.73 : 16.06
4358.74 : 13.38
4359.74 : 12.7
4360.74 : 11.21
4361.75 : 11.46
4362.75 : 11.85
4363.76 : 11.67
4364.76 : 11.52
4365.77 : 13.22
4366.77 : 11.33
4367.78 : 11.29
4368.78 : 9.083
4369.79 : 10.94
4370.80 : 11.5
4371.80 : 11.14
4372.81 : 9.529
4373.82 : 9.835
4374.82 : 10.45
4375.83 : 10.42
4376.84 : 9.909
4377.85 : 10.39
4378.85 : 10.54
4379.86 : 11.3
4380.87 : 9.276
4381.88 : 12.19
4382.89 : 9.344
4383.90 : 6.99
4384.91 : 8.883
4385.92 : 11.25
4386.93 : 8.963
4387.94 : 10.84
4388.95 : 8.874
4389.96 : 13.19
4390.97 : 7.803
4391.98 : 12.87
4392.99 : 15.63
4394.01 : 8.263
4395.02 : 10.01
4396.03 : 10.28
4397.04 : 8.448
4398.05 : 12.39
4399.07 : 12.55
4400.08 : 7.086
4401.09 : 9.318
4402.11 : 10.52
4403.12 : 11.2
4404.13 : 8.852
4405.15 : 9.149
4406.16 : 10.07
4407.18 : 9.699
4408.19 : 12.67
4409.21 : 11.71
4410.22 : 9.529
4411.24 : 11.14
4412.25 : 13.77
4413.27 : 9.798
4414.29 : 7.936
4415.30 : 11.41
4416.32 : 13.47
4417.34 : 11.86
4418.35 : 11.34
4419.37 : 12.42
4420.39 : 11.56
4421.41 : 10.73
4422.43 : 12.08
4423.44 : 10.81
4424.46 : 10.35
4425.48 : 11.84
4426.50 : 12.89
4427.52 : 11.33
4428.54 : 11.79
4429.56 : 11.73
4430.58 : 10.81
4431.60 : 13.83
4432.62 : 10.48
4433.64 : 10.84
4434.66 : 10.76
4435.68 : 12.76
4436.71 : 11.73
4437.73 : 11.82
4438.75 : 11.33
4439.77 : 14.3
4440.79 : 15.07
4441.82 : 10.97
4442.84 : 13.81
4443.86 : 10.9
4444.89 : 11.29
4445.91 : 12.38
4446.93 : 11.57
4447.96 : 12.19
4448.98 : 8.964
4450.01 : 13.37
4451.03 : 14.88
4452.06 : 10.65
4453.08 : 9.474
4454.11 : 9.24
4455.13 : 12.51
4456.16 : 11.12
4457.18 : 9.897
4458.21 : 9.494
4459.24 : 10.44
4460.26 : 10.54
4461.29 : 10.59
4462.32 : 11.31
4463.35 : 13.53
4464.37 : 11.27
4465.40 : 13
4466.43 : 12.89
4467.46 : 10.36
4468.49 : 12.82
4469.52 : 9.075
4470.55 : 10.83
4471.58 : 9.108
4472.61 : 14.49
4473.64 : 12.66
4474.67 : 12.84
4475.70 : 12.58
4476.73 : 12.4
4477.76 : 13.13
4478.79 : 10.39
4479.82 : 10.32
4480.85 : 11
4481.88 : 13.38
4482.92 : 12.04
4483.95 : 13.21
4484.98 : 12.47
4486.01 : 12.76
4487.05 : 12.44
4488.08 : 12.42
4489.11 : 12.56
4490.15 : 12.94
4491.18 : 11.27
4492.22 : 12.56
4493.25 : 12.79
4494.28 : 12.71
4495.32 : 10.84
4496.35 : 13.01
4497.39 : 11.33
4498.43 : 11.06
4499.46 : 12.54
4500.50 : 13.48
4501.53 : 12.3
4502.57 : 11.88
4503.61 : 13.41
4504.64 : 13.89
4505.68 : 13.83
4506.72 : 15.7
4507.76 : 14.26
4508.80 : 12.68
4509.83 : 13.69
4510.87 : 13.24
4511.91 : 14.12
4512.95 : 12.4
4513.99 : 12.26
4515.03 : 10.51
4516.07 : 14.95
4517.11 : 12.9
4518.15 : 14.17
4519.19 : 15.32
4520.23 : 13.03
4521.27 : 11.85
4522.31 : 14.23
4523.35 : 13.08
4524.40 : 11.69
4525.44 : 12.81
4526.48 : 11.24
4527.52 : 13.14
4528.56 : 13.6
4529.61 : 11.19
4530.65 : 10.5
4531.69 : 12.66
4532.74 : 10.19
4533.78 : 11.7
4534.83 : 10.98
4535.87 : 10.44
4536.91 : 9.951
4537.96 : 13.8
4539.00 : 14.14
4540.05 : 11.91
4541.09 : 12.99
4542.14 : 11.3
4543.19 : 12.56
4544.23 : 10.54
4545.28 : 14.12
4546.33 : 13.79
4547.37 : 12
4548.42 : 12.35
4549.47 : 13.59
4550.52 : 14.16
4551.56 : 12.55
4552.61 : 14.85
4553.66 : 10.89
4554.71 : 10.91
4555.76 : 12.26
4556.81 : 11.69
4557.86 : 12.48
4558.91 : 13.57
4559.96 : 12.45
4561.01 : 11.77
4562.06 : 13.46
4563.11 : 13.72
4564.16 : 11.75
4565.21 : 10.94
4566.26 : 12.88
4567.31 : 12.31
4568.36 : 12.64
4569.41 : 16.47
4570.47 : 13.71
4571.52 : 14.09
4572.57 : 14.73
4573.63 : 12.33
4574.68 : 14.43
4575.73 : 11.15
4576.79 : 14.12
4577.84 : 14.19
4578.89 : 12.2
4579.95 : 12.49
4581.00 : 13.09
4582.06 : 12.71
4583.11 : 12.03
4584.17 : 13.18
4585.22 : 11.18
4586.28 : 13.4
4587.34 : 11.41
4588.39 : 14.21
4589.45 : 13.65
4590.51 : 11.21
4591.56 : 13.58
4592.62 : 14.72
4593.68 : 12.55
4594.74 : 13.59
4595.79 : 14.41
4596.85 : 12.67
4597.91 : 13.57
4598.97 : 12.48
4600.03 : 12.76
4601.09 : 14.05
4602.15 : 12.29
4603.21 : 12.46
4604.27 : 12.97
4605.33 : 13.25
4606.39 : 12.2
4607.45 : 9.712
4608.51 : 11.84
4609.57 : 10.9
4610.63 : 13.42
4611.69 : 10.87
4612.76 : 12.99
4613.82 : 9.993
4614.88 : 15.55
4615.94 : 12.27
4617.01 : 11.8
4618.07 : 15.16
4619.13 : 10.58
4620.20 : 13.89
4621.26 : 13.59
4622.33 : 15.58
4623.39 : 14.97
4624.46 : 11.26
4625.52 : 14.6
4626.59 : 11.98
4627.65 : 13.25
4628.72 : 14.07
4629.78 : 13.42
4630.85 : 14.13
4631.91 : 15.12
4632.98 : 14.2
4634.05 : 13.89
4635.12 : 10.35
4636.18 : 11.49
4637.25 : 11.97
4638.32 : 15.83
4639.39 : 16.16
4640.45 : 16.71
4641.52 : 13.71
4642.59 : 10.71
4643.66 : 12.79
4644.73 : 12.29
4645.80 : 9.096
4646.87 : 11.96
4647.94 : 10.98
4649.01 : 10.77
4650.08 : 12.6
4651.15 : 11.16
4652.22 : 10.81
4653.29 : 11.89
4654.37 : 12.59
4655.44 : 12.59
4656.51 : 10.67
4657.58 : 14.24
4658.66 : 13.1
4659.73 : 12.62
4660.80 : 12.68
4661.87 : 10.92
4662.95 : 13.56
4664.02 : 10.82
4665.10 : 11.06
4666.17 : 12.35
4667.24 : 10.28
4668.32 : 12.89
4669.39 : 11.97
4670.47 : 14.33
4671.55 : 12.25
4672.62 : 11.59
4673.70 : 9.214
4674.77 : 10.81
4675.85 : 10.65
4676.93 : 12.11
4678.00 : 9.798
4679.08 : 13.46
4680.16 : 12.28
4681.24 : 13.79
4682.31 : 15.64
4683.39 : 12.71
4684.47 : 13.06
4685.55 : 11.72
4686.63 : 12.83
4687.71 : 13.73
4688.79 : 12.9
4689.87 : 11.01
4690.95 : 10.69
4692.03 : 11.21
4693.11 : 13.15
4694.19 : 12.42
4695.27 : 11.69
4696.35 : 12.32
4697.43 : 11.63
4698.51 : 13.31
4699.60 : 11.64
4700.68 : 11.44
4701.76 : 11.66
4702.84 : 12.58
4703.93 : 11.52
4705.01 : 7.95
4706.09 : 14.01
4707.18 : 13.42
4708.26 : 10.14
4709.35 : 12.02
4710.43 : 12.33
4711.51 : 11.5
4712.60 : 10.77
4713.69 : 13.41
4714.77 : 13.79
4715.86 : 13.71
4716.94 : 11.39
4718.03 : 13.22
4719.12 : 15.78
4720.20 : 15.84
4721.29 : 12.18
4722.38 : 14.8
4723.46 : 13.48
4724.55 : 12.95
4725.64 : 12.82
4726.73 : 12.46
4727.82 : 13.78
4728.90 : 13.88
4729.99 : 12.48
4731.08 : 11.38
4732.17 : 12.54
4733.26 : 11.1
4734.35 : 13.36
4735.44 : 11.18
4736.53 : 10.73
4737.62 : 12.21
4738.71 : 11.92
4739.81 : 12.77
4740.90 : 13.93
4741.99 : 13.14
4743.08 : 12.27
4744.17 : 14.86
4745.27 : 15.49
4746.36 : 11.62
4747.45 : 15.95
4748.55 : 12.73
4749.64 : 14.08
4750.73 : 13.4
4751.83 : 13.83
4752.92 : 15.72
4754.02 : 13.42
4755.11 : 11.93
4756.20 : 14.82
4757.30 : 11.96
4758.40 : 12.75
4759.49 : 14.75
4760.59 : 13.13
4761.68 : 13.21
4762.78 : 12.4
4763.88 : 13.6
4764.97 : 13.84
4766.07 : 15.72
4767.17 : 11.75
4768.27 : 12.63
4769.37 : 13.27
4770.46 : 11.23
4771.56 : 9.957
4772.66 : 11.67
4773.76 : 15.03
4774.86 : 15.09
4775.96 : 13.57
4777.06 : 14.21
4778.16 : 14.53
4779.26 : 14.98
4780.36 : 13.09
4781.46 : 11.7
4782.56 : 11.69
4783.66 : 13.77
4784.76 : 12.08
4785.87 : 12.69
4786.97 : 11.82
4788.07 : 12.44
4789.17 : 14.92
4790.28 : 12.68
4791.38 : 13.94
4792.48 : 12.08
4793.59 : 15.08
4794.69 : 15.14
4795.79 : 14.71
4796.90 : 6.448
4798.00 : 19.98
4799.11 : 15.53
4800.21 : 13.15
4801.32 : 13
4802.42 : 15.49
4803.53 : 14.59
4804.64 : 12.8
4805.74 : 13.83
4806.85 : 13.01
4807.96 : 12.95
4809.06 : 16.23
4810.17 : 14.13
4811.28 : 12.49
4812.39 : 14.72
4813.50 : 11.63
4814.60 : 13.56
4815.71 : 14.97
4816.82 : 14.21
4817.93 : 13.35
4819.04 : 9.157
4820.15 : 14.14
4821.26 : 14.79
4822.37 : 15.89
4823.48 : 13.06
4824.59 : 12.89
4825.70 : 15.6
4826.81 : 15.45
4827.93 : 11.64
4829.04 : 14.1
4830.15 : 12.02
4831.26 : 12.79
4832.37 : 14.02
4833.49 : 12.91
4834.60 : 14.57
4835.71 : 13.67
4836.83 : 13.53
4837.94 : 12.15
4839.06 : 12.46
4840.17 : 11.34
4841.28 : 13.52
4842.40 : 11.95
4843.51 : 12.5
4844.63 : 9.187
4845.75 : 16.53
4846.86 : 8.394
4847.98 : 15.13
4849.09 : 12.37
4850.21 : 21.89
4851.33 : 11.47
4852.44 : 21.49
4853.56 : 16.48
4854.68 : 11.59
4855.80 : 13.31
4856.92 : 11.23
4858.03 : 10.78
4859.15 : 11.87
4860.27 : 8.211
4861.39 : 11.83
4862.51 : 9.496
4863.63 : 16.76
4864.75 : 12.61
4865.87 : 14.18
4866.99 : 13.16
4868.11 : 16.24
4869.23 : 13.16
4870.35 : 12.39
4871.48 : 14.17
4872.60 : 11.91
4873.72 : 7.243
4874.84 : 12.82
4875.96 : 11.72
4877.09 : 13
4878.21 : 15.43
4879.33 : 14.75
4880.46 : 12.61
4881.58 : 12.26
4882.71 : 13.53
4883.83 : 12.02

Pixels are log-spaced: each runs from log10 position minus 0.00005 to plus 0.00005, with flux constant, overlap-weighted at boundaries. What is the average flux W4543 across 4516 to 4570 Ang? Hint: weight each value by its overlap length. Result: 12.6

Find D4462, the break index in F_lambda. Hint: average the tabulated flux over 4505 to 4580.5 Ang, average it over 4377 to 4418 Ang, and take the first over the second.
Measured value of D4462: 1.22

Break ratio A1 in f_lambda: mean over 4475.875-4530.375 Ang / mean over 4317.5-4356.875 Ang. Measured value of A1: 1.23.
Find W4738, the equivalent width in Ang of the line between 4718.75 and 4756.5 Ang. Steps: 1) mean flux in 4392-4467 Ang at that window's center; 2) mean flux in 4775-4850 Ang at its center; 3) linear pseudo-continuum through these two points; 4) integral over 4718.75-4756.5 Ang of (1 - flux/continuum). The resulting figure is -0.7 Ang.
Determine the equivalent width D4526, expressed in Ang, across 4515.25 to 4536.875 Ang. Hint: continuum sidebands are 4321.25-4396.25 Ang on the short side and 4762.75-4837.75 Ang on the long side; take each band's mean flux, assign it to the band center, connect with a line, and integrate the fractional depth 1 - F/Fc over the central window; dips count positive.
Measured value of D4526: -1.2 Ang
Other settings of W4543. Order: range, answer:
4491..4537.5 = 12.6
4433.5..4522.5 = 12.2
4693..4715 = 12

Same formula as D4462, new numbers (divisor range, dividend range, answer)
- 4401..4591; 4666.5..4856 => 1.07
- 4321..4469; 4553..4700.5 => 1.15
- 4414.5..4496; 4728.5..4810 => 1.13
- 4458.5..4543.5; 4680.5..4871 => 1.07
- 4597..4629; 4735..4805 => 1.04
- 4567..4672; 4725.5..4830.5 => 1.04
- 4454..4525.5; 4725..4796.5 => 1.07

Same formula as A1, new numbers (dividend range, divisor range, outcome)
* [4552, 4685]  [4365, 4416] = 1.21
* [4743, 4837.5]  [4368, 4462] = 1.23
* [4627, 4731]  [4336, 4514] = 1.10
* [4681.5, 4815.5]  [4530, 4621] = 1.03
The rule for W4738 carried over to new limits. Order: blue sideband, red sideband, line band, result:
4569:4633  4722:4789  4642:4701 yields 4.85 Ang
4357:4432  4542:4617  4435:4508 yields -2.10 Ang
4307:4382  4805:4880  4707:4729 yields -0.74 Ang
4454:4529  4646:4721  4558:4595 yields -2.25 Ang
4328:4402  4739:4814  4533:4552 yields -0.80 Ang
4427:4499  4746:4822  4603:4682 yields 1.51 Ang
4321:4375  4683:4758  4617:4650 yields -2.30 Ang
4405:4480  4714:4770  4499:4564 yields -3.55 Ang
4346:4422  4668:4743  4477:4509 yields -3.24 Ang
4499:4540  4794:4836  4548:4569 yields 0.49 Ang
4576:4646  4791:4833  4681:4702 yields 1.38 Ang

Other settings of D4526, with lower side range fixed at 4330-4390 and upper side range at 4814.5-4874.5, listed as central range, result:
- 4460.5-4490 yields -2.06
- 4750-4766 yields -1.03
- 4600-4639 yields -3.12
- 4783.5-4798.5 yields -0.54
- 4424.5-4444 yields -1.85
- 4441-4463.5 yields -0.51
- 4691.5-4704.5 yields 0.39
